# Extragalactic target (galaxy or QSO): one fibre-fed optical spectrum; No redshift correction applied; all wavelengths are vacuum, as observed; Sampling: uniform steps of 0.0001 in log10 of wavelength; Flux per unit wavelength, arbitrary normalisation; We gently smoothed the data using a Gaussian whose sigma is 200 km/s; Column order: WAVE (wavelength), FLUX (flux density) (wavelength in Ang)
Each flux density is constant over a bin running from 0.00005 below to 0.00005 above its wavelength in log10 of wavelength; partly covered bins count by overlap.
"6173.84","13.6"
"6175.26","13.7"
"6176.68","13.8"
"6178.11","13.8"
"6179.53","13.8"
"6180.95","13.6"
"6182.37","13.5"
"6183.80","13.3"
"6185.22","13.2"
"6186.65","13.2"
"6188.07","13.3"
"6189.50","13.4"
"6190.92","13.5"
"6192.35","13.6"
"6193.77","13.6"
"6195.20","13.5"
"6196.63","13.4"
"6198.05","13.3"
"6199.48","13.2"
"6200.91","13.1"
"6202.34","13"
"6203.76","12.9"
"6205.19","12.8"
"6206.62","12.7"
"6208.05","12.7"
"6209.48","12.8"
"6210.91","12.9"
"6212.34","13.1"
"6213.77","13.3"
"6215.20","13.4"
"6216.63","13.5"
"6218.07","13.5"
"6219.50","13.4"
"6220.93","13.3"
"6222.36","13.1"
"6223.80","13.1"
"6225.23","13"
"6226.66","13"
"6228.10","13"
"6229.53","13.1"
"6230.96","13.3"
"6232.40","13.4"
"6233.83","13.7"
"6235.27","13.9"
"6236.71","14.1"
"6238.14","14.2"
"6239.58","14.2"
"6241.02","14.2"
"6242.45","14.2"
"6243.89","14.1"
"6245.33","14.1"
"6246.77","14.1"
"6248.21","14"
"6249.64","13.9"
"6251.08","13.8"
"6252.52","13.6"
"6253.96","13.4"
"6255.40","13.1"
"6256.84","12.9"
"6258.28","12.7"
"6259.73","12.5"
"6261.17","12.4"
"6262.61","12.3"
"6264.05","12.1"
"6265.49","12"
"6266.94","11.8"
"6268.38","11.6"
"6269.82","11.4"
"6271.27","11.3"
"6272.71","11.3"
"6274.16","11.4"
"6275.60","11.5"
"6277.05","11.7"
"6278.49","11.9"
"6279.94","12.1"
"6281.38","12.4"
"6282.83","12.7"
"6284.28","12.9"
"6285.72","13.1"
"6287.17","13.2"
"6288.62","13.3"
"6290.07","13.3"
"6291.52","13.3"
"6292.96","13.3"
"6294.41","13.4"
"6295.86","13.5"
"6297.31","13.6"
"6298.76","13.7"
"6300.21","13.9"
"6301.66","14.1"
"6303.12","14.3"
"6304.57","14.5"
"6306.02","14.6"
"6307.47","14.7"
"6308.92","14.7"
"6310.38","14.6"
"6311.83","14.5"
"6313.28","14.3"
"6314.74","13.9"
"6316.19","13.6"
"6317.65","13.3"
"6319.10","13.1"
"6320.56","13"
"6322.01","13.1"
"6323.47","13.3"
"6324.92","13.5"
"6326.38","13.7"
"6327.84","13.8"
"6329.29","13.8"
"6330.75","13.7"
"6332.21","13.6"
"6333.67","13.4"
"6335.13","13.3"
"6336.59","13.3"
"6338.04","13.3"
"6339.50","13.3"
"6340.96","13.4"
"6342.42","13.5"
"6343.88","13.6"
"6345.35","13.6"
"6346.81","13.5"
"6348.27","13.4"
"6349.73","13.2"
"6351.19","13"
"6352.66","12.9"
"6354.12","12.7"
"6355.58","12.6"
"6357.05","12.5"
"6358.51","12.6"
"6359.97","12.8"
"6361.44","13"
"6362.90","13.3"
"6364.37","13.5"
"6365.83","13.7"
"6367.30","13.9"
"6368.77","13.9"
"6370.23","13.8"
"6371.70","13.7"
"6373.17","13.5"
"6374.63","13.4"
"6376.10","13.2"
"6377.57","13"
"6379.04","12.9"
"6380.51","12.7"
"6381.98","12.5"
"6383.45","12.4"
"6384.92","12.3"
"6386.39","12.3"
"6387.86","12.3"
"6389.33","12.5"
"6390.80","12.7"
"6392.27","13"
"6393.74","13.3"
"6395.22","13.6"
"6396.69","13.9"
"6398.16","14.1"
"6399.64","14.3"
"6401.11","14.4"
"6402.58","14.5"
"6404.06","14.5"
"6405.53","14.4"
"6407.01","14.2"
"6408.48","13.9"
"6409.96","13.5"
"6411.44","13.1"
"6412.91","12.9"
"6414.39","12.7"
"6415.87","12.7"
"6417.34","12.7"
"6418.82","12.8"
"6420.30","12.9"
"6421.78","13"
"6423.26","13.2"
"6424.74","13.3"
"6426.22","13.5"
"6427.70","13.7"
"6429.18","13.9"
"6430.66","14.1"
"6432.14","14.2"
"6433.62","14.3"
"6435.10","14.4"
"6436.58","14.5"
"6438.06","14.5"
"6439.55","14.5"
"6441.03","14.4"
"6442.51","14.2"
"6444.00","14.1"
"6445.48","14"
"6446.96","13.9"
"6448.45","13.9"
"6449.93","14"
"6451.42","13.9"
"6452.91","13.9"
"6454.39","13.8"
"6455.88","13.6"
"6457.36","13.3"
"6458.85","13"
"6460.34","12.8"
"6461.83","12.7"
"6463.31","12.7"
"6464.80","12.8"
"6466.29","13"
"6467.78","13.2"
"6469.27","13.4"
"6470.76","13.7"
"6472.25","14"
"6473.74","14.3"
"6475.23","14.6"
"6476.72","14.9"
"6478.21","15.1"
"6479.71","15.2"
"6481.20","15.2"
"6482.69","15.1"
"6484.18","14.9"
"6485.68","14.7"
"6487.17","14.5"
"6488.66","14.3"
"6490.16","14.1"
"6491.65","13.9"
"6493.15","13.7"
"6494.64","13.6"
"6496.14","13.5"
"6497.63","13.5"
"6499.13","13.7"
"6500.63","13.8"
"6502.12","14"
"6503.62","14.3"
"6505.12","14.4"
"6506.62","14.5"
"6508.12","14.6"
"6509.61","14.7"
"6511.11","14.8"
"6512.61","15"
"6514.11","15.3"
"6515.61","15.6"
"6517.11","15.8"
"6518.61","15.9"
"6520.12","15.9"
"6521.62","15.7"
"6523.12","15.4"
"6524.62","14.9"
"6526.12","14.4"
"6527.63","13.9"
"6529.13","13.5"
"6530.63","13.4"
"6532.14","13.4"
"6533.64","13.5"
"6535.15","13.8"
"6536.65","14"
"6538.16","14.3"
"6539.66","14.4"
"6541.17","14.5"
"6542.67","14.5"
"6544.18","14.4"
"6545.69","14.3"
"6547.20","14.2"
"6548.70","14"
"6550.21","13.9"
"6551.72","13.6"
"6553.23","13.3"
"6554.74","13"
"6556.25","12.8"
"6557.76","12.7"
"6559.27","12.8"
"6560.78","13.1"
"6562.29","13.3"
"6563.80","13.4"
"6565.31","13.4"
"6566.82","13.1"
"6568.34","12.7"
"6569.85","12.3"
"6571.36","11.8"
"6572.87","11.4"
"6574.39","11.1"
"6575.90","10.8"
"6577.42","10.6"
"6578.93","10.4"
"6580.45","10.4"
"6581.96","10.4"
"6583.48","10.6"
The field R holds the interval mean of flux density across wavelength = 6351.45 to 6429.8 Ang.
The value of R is 13.3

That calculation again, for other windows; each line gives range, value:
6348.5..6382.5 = 13.2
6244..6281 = 12.5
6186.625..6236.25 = 13.2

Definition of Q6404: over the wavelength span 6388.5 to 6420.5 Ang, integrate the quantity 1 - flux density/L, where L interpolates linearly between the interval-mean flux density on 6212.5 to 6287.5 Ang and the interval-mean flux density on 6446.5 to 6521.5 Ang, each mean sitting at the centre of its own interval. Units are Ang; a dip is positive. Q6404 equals 0.7 Ang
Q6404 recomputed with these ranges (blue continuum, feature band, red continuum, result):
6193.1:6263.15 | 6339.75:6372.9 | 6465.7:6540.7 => 1.32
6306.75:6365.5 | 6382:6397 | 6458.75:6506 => 0.94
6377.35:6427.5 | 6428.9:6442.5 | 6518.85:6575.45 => -1.01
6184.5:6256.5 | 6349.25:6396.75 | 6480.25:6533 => 3.28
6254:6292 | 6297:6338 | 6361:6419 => -3.56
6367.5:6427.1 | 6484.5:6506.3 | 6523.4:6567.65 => -0.71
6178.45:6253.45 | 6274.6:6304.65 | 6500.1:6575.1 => 1.05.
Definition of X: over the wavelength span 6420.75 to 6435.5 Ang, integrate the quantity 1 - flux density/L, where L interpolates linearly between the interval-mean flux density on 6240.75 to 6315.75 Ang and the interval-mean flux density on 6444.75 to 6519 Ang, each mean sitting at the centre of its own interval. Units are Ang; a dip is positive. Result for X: 0.2 Ang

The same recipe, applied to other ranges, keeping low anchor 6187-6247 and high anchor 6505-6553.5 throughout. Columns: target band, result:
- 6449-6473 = 1.5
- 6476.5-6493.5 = -0.4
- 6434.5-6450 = 0.0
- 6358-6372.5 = 0.5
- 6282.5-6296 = 0.4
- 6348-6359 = 0.8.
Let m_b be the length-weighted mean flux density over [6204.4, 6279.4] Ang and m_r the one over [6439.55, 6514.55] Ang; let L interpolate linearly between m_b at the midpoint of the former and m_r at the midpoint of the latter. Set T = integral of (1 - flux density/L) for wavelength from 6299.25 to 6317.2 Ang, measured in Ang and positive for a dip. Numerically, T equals -1.34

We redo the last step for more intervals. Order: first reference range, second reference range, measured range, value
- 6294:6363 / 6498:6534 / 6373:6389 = 1.27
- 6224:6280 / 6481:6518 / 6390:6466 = 2.01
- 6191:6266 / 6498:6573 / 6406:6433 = 0.74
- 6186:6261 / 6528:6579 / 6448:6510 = -3.60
